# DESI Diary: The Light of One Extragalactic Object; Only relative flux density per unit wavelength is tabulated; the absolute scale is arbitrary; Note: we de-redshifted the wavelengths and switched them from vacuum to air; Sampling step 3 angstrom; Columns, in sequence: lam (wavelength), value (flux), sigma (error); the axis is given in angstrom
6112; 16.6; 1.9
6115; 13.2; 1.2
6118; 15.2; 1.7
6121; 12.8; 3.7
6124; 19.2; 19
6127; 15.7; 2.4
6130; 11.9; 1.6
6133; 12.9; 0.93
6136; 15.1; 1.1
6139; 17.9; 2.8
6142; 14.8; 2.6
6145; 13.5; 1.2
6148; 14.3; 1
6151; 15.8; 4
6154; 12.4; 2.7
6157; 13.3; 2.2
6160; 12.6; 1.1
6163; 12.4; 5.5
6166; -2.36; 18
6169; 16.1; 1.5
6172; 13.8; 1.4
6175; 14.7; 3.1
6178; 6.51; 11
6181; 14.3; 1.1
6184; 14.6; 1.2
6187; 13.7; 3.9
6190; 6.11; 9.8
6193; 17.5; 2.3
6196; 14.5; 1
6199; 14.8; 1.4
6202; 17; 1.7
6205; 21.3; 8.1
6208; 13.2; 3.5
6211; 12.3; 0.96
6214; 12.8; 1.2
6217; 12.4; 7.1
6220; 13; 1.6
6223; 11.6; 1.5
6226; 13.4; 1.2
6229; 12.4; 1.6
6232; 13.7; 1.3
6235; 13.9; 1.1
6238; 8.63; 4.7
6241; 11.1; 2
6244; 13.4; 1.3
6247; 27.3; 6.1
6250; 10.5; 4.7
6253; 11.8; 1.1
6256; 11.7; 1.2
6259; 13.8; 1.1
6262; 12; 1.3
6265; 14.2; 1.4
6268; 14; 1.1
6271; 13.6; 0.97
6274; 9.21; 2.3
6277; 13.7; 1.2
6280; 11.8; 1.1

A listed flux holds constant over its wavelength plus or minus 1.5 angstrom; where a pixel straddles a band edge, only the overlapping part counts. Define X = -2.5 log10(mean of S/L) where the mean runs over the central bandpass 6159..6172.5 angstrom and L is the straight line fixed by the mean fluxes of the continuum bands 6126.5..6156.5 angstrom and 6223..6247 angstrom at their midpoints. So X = 0.35 mag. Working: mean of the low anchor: 14.3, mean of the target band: 10.2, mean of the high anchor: 13.2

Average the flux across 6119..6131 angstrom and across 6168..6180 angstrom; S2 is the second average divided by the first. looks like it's 0.8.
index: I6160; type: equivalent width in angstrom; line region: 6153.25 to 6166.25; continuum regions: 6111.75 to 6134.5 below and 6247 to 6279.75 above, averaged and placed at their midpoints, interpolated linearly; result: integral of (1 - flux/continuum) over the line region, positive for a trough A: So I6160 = 3.24 angstrom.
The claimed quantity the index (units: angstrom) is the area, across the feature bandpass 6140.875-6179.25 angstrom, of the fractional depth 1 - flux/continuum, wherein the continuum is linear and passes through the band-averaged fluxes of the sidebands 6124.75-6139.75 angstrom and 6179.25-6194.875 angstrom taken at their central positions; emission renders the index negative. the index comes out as 5.03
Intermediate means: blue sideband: 14.8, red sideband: 13.2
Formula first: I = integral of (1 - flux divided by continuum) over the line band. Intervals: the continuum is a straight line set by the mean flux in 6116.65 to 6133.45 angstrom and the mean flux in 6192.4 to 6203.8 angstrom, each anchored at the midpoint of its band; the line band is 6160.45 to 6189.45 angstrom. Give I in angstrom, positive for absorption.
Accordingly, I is 7.8 angstrom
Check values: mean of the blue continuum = 14.7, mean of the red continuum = 16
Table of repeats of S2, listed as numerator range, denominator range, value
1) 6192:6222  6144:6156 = 1.06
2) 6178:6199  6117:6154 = 0.88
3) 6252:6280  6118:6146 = 0.85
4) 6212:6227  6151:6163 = 0.96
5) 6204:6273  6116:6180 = 1.02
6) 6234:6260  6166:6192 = 1.16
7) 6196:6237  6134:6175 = 1.06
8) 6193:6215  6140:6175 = 1.22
